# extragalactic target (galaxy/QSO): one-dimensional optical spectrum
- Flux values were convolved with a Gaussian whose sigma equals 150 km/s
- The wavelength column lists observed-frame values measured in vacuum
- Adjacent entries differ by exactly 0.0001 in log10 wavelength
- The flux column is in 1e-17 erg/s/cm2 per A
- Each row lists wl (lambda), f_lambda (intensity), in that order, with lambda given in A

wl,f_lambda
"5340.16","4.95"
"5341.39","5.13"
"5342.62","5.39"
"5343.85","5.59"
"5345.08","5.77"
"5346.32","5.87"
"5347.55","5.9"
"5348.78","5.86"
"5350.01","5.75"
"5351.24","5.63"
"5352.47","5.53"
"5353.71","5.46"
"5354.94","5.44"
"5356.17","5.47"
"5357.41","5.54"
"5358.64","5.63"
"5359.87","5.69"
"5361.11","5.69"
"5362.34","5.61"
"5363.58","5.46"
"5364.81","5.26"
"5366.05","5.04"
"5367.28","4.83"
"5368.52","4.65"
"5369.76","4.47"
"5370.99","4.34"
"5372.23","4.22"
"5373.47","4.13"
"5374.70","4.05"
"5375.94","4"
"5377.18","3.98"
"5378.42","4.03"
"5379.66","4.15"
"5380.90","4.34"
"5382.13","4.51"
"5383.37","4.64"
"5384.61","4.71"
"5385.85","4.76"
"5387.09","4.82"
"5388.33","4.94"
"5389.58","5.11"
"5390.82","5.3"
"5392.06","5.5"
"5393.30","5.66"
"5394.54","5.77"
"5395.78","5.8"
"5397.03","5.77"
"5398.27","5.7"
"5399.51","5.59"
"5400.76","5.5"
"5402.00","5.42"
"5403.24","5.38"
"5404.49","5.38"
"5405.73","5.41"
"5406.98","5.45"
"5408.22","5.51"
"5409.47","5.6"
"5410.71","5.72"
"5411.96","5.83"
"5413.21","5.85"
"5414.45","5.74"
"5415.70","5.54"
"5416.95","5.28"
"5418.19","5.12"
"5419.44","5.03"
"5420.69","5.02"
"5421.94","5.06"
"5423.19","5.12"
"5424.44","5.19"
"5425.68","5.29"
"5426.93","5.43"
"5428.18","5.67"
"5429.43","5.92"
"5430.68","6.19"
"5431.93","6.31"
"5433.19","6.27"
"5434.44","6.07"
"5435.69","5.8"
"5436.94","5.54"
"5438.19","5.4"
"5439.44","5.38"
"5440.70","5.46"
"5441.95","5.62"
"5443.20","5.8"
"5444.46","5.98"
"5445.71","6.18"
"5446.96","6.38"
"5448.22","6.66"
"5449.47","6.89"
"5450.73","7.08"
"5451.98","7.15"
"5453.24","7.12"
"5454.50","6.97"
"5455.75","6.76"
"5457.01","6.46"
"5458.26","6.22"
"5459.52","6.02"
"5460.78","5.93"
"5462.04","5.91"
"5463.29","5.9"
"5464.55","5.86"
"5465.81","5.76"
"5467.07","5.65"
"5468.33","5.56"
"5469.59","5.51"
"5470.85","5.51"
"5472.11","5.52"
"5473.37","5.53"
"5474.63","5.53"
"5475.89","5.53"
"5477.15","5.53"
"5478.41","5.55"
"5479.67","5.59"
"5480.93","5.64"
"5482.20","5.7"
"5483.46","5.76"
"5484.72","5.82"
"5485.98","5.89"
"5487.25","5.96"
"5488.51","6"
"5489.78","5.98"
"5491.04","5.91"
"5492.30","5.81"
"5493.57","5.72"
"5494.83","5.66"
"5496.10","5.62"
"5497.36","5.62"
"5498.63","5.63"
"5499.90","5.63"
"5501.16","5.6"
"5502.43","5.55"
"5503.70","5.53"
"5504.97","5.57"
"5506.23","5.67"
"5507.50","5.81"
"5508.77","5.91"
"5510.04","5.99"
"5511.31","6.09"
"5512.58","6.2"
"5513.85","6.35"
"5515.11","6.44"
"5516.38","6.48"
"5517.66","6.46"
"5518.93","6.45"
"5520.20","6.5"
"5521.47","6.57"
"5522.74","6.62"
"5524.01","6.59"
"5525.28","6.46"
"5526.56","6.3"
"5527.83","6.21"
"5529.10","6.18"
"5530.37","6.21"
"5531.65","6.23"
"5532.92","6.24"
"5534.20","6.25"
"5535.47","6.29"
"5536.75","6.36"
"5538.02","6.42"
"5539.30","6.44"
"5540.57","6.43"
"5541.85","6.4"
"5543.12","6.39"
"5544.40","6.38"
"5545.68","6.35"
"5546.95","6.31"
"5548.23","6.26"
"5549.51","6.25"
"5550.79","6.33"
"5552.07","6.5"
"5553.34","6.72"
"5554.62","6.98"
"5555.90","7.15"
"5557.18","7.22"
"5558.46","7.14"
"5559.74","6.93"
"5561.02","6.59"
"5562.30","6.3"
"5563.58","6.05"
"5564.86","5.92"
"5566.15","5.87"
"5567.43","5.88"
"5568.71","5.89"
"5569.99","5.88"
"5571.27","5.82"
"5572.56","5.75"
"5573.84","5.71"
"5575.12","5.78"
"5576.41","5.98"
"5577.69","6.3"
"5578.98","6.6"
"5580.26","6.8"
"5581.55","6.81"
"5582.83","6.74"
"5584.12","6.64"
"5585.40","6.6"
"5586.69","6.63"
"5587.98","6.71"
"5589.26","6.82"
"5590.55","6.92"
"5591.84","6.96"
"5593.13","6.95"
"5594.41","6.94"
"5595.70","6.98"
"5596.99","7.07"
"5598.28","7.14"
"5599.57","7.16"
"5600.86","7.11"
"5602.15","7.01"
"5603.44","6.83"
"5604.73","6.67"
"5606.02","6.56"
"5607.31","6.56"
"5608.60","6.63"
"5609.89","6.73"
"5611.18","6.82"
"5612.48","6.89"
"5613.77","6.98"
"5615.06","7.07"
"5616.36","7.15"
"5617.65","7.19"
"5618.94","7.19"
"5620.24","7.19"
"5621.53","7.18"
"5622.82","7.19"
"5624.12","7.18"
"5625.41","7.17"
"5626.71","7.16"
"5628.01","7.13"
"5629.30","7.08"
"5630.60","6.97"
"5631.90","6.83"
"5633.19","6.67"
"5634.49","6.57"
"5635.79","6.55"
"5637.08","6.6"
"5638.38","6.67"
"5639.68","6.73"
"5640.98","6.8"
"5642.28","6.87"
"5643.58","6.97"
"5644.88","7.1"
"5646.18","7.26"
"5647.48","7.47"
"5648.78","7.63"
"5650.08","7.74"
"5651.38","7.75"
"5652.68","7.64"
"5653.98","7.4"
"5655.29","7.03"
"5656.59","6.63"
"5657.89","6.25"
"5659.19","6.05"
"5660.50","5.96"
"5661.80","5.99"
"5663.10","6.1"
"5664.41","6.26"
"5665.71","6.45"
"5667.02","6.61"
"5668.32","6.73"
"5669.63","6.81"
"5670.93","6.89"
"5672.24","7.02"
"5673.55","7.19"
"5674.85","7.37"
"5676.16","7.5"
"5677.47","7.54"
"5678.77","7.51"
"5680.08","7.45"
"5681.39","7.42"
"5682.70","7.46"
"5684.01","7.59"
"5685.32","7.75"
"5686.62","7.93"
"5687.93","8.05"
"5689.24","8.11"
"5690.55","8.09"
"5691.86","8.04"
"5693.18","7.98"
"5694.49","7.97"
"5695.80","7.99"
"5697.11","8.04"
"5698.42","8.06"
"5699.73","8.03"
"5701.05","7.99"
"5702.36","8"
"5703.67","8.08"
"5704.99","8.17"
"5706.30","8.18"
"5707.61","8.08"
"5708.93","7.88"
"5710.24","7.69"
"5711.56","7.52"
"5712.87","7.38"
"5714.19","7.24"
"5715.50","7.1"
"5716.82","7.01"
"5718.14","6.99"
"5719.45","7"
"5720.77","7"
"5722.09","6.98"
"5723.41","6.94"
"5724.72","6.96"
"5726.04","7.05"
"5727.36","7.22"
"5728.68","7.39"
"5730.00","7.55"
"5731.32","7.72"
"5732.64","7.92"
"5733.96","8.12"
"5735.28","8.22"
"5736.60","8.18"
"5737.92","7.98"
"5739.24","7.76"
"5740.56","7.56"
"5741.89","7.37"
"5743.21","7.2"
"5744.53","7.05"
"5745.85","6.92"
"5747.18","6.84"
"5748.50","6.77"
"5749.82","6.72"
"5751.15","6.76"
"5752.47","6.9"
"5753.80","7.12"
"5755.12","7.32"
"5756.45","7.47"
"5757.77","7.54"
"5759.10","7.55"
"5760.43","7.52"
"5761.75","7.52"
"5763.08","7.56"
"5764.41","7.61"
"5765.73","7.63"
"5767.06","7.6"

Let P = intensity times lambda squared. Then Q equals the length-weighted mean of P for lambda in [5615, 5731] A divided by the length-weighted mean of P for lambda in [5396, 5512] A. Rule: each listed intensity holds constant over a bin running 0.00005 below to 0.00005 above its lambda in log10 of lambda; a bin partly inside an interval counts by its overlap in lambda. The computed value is 1.36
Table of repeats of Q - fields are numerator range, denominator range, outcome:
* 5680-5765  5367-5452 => 1.57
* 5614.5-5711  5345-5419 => 1.54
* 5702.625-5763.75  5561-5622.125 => 1.18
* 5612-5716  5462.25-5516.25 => 1.34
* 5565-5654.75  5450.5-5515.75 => 1.21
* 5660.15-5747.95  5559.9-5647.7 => 1.15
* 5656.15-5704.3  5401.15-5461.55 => 1.37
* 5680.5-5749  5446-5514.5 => 1.39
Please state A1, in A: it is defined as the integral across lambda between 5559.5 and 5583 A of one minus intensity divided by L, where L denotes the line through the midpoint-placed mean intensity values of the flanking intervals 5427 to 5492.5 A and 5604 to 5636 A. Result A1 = 1.7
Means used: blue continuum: 5.96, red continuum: 6.94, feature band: 6.17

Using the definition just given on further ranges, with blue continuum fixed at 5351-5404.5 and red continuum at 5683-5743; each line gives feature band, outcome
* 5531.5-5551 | 0.0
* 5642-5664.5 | 0.9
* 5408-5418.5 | -0.5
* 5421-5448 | -1.1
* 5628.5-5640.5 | 0.5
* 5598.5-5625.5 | -0.3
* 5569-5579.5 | 1.0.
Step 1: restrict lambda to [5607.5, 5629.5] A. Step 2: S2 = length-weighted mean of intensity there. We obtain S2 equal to 7.04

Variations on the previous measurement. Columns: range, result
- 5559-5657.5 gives 6.79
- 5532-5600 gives 6.49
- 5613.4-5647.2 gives 6.98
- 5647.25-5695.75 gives 7.23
